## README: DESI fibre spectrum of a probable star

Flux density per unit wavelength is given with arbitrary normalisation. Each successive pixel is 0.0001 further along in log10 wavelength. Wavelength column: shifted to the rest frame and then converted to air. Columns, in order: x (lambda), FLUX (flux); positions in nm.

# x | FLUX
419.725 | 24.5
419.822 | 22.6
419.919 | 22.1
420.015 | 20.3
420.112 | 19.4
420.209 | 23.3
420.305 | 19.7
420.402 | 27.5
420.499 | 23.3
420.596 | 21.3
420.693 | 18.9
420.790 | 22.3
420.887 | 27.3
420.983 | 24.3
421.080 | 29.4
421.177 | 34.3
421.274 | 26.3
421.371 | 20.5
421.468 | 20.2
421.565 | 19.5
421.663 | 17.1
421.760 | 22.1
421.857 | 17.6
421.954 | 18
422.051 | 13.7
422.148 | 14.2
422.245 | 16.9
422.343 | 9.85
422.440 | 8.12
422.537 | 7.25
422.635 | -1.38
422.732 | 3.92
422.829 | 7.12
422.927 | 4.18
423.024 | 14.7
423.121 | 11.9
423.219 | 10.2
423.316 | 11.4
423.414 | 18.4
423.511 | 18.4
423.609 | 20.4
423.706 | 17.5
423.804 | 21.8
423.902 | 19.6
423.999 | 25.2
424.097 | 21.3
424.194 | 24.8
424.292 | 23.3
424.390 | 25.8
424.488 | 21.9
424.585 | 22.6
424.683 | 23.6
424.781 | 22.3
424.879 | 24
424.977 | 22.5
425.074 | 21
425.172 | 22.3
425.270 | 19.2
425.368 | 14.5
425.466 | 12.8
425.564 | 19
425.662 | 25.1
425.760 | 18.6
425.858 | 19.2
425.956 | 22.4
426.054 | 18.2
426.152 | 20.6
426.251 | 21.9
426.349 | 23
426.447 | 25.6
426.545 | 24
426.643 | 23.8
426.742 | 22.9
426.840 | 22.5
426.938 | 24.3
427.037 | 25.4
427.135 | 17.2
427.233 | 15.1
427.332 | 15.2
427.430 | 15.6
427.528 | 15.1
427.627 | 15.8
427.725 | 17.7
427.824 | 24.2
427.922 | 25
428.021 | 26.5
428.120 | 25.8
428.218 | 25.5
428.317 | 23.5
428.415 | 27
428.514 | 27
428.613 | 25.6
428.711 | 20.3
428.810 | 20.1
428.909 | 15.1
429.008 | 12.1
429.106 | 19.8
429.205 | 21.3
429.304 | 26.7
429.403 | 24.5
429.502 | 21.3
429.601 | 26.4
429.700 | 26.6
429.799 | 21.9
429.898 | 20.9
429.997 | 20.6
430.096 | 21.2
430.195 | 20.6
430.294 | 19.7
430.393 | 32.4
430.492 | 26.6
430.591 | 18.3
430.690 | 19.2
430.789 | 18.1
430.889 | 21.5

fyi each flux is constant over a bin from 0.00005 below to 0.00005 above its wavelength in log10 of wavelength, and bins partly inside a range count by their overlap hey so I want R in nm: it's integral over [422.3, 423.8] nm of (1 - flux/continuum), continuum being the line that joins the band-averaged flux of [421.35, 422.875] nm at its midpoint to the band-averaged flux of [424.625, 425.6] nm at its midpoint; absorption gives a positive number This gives 0.44 nm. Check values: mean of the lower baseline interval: 13.3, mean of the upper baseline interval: 20.2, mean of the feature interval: 11.1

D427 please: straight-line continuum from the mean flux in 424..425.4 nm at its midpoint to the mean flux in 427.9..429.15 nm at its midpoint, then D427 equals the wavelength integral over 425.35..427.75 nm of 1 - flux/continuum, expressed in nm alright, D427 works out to 0.27 nm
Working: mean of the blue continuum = 22.3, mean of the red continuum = 22.5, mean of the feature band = 19.9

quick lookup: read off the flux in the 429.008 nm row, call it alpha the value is 12.1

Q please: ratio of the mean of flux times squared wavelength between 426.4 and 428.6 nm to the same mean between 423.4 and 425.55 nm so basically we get 1.06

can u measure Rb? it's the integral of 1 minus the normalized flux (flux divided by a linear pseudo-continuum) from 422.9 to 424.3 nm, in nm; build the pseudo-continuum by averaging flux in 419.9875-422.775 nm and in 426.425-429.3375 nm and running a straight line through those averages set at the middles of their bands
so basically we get 0.15 nm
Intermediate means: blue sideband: 18.8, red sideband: 21.5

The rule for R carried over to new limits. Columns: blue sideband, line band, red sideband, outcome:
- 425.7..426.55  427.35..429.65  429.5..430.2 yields 0.05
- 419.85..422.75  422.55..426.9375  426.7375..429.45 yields 0.30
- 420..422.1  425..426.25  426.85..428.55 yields 0.12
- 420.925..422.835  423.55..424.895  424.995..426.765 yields -0.23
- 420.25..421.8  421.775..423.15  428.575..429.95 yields 0.74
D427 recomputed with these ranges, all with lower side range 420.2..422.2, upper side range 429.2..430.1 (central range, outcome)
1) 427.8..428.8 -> -0.08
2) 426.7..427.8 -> 0.19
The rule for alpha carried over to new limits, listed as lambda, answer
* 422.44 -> 8.12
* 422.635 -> -1.38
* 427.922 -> 25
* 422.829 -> 7.12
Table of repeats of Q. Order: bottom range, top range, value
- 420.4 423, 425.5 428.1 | 1.24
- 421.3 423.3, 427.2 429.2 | 1.65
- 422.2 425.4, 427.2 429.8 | 1.31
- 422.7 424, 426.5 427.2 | 1.60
